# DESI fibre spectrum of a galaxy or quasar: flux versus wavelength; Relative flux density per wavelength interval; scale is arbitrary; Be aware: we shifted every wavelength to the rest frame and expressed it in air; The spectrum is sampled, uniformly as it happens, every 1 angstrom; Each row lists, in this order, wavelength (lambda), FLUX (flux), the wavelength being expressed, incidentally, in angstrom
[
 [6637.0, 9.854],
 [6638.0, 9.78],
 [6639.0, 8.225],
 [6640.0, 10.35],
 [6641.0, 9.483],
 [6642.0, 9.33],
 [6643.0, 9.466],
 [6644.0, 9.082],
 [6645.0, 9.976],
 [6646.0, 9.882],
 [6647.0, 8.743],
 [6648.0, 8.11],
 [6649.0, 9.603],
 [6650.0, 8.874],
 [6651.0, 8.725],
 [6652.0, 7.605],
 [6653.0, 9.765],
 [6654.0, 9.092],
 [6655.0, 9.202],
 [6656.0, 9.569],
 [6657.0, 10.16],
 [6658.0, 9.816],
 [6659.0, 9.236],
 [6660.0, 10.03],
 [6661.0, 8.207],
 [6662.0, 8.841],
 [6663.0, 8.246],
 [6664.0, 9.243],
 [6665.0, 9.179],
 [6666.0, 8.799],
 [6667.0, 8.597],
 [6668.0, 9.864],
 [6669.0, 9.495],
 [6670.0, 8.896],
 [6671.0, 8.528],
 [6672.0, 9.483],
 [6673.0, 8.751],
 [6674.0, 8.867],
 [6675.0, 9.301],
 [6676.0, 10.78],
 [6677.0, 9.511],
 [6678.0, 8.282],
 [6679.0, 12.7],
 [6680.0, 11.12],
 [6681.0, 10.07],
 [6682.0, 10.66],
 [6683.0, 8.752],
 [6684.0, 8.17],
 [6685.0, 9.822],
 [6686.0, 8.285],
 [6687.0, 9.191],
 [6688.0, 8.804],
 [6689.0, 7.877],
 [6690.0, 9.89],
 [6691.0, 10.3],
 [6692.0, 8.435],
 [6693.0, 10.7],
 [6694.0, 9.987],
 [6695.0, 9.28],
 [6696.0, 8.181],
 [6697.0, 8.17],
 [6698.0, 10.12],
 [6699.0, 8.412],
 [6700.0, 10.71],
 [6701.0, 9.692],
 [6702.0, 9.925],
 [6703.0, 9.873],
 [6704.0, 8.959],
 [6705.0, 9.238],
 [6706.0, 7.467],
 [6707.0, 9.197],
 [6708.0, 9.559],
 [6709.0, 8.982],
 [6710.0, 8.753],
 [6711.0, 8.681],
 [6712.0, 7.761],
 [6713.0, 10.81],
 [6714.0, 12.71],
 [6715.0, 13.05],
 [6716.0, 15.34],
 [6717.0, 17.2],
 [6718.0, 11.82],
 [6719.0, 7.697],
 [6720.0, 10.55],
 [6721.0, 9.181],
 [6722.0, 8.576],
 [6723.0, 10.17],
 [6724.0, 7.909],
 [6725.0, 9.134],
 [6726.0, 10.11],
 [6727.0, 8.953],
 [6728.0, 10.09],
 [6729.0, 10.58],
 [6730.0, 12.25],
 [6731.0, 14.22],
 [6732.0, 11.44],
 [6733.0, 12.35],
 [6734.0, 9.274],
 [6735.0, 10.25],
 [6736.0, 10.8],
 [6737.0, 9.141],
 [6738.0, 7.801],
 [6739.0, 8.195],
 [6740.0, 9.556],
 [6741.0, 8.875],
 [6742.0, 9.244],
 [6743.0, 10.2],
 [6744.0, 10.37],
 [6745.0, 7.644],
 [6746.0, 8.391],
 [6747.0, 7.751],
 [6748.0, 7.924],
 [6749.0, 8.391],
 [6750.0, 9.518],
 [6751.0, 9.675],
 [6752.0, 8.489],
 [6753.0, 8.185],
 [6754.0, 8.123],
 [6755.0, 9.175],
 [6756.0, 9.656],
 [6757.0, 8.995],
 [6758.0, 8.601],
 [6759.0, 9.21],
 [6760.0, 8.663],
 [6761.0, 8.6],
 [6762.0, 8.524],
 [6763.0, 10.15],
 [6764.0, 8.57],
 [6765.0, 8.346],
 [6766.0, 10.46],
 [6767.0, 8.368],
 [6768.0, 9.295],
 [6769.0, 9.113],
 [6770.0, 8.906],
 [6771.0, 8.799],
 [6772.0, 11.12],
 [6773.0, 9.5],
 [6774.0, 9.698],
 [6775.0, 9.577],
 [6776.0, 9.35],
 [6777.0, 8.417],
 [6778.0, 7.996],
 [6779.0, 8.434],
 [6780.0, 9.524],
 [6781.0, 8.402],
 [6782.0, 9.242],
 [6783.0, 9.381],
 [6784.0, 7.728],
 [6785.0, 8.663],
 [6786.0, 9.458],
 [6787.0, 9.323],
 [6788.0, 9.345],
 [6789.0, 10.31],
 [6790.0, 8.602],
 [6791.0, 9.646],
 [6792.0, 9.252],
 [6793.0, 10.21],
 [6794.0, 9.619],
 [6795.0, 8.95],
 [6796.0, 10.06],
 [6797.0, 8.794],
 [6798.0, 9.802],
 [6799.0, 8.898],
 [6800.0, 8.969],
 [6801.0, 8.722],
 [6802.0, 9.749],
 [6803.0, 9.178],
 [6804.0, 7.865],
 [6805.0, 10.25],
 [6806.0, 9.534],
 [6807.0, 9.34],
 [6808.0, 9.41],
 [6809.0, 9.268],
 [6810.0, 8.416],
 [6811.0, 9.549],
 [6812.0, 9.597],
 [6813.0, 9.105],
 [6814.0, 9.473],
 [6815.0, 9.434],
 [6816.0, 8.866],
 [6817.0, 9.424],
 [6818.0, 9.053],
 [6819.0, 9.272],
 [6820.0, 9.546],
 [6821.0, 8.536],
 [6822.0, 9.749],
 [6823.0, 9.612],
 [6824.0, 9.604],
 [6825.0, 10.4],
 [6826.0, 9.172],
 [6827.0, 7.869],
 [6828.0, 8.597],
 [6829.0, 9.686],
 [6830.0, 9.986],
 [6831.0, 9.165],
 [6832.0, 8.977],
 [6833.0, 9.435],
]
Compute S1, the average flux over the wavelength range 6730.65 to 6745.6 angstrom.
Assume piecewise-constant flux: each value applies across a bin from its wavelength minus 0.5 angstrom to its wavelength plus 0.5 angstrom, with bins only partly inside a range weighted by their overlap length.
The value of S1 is 9.9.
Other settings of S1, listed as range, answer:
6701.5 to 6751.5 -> 9.91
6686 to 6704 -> 9.34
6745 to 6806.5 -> 9.06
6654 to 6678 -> 9.22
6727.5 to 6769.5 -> 9.39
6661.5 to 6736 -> 9.82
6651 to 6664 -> 9.13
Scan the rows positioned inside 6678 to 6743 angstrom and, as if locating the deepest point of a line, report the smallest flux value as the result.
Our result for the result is 7.467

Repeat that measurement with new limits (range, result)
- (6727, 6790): 7.644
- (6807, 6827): 7.869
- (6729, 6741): 7.801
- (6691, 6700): 8.17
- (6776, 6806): 7.728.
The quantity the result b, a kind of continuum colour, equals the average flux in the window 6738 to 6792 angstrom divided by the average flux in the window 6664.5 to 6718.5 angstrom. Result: 0.92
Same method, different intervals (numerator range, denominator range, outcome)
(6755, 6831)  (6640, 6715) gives 0.98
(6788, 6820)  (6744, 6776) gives 1.04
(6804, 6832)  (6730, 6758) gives 0.99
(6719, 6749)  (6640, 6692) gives 1.04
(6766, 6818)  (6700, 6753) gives 0.93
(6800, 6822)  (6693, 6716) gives 0.95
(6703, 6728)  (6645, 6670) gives 1.10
